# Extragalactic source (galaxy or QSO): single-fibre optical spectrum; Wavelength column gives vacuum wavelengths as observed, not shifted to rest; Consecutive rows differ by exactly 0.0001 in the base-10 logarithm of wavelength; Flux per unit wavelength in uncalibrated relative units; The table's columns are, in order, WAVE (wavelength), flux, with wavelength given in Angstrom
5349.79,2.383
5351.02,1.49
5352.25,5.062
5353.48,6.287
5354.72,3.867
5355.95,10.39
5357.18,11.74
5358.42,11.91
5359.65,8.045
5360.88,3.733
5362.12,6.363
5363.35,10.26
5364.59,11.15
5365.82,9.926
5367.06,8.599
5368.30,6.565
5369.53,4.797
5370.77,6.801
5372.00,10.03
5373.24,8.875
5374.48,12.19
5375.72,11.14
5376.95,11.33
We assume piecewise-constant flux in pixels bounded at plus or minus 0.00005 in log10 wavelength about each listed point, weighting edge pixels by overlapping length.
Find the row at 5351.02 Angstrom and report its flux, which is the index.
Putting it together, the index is 1.49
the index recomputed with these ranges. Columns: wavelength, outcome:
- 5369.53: 4.797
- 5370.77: 6.801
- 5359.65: 8.045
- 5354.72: 3.867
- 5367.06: 8.599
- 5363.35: 10.26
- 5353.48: 6.287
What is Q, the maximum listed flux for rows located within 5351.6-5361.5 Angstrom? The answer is 11.91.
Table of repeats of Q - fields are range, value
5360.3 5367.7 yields 11.15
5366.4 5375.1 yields 12.19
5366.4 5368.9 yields 8.599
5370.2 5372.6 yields 10.03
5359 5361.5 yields 8.045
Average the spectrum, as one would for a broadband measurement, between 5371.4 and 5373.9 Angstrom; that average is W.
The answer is 9.47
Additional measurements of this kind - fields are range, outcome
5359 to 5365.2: 7.93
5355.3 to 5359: 11.3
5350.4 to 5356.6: 5.46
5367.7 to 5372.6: 7.05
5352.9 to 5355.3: 5.06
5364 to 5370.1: 8.22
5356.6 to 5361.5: 8.83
